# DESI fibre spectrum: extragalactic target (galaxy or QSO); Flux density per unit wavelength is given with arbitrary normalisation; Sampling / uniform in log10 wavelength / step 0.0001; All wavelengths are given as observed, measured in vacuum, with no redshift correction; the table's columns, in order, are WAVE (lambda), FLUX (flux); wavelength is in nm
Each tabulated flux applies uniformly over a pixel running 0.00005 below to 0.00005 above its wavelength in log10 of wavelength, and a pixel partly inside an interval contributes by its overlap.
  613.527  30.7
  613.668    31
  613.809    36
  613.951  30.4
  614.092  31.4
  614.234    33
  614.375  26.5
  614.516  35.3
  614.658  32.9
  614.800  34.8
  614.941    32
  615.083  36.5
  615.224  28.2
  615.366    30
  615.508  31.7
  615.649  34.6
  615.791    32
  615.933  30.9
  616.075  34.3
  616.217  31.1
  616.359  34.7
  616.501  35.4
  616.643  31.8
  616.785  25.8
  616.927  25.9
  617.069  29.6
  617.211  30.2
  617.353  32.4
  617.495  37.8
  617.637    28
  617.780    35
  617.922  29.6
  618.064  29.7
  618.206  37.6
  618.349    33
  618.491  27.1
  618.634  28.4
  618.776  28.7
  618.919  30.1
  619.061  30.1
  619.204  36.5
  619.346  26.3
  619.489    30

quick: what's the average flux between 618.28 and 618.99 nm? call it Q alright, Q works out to 29.5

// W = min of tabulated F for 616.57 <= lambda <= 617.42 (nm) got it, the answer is 25.8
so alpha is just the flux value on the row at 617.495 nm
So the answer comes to 37.8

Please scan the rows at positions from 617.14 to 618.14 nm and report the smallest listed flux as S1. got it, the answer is 28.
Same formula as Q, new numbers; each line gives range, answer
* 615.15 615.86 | 31.4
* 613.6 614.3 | 32.3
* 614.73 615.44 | 32.3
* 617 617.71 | 31.6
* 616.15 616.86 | 31.7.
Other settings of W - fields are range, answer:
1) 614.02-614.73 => 26.5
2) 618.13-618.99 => 27.1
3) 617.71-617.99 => 29.6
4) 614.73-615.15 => 32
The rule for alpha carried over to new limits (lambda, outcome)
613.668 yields 31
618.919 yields 30.1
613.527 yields 30.7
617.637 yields 28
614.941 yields 32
